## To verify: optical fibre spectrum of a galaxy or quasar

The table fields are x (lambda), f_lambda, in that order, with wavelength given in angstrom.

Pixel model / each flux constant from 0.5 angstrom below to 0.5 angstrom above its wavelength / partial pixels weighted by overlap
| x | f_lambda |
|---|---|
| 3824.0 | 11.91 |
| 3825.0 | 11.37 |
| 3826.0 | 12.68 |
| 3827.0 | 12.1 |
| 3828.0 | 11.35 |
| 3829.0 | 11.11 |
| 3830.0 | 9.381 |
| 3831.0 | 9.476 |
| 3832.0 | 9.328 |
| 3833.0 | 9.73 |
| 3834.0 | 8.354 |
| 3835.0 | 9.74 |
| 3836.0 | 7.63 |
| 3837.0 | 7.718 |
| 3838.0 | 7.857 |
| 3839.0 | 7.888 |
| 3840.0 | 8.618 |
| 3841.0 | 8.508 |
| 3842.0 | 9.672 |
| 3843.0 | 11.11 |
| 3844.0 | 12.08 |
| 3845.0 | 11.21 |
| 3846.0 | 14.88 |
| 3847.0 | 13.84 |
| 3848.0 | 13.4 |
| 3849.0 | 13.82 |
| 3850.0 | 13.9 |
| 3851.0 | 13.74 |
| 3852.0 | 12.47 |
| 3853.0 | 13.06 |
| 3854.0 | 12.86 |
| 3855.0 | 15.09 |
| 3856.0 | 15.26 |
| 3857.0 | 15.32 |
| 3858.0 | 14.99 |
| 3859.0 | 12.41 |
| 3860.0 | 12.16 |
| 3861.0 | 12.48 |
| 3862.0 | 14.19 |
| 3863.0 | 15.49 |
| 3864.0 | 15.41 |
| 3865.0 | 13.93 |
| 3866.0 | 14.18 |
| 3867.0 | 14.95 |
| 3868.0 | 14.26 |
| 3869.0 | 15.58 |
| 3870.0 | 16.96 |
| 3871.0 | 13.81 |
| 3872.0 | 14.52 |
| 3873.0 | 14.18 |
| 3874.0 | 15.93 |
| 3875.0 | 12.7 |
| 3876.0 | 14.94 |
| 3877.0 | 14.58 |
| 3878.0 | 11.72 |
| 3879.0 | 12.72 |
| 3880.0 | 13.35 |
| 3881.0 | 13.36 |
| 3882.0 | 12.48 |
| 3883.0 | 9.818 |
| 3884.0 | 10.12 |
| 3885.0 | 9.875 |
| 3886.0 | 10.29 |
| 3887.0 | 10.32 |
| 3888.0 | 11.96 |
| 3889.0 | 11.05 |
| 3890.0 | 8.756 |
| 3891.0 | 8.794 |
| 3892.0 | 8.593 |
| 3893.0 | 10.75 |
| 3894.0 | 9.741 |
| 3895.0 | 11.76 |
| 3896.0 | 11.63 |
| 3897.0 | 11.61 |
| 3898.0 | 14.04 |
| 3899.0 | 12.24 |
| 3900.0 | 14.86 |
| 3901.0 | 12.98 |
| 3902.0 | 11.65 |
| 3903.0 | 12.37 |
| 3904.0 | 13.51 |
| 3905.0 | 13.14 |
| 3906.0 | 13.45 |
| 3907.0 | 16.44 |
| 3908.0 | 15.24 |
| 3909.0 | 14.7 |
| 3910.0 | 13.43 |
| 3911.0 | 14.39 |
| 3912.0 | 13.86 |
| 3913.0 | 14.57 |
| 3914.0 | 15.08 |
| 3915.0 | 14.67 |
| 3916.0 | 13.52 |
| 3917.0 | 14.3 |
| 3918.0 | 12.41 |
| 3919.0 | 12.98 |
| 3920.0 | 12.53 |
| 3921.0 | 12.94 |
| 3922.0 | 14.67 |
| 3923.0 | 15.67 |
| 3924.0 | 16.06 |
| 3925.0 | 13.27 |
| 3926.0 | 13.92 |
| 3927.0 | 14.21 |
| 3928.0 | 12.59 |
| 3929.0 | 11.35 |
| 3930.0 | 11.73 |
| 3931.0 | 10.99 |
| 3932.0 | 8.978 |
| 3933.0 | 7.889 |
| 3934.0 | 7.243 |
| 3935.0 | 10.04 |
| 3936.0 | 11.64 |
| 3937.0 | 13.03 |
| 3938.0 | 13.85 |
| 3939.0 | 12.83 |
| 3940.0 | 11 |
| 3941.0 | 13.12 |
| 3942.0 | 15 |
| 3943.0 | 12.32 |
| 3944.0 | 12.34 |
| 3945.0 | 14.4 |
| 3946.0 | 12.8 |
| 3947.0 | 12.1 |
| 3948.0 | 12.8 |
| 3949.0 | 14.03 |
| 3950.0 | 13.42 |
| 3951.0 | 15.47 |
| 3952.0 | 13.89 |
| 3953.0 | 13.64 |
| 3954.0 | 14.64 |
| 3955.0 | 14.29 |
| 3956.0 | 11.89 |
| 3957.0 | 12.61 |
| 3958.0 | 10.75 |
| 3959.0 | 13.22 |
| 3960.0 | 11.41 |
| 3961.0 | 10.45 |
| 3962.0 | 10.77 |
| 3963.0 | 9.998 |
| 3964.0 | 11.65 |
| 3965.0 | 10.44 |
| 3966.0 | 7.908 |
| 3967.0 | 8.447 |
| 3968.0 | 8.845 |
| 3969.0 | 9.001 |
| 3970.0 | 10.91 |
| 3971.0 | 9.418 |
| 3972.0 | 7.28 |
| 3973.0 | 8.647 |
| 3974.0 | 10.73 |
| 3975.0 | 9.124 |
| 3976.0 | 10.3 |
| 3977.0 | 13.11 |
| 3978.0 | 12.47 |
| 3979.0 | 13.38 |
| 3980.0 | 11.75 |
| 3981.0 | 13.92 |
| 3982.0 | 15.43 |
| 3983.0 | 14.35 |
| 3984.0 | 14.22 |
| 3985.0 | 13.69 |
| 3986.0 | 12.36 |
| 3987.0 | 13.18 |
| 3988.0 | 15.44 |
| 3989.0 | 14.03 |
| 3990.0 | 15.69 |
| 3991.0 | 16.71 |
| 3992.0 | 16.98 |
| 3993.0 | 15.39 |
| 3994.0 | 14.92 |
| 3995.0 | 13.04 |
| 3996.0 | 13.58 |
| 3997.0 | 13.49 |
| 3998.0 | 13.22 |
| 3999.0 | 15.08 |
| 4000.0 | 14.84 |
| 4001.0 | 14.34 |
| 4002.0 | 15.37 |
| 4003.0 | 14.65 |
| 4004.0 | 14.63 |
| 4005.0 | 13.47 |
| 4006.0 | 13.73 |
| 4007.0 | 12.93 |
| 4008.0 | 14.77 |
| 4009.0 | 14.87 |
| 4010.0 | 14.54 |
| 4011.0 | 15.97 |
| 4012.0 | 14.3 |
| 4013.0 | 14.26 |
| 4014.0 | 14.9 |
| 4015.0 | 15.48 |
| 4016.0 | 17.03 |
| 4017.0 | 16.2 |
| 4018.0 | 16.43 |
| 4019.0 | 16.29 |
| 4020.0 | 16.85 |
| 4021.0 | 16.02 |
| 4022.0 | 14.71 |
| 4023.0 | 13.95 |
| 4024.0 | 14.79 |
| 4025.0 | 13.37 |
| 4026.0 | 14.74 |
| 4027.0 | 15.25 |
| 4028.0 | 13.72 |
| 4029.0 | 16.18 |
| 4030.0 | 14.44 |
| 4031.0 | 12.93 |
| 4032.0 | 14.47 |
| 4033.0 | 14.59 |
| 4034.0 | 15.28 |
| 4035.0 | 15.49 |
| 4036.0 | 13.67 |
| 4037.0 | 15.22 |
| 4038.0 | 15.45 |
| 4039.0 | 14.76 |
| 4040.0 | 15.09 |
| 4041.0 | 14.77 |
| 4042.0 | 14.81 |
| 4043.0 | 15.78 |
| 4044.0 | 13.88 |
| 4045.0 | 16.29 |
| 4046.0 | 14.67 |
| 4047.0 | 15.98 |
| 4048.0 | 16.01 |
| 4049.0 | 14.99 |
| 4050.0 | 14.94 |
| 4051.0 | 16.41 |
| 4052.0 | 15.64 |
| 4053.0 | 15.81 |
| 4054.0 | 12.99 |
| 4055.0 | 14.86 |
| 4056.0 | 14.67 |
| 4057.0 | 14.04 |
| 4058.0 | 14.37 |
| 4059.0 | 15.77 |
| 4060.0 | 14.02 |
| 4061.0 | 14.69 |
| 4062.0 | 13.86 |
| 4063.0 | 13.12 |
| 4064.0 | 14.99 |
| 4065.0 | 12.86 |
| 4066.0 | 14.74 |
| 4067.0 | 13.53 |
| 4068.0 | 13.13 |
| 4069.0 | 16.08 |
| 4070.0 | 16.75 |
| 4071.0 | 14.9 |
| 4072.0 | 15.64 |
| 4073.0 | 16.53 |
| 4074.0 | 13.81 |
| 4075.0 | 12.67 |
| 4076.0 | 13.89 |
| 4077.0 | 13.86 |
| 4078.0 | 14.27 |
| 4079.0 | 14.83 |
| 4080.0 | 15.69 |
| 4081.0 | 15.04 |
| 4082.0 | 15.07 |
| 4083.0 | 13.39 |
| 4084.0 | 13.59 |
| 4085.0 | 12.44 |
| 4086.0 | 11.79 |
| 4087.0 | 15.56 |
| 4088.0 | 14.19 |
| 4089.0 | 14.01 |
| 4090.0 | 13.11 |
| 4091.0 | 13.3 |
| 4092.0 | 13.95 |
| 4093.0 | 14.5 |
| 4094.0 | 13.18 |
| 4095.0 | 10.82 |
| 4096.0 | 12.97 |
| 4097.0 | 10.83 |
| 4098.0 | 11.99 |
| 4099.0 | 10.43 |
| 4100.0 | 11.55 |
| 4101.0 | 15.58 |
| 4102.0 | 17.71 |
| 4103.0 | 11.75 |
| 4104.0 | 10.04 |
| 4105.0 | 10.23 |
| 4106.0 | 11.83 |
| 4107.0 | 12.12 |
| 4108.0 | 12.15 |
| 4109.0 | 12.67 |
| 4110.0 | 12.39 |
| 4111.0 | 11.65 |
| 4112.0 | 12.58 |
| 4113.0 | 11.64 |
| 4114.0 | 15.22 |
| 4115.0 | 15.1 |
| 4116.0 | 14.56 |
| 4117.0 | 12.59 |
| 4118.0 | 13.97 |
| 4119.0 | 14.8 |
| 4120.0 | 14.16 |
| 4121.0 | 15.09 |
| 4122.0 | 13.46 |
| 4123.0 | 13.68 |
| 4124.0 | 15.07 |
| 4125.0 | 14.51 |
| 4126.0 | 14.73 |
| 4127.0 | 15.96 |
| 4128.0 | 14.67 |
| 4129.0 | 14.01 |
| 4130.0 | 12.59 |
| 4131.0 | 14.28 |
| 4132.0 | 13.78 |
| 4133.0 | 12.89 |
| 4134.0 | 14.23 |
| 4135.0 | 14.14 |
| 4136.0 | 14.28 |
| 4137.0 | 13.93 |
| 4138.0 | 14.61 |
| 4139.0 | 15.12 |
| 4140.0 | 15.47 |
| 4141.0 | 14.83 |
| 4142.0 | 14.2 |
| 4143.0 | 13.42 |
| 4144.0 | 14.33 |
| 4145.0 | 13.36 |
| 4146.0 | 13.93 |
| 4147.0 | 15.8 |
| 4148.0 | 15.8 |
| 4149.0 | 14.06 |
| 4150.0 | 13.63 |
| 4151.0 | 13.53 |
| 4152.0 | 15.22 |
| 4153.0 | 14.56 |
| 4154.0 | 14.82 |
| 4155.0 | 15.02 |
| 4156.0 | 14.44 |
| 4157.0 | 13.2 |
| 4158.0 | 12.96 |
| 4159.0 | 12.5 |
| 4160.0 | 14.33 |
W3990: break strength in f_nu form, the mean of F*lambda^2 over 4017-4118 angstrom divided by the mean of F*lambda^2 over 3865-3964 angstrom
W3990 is 1.20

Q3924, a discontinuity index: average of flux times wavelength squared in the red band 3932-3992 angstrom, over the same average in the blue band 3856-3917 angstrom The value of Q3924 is 0.96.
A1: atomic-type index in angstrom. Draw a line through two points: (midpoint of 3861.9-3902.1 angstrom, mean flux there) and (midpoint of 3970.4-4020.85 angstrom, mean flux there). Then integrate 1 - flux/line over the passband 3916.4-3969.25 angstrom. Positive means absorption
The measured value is 4.4 angstrom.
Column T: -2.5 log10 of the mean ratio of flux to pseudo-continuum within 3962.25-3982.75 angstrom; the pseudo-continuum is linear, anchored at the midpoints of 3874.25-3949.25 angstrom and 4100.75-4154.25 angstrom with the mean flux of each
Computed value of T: 0.21 mag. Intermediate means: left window 12.5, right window 13.9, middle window 10.7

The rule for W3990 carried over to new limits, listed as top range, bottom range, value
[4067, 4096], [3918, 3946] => 1.22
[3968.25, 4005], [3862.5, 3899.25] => 1.10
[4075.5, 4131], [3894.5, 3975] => 1.18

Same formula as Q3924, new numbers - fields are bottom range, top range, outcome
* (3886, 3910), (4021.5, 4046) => 1.30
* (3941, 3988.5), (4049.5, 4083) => 1.27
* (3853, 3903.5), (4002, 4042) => 1.25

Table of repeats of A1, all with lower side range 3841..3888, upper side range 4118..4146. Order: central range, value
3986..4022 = -2.9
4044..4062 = -1.3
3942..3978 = 5.4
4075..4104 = 1.3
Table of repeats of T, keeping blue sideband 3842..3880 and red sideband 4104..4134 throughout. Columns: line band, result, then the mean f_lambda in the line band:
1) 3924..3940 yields 0.17 mag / 11.7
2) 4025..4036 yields -0.08 mag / 14.6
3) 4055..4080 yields -0.07 mag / 14.5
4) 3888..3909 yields 0.13 mag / 12.2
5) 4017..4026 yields -0.13 mag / 15.3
